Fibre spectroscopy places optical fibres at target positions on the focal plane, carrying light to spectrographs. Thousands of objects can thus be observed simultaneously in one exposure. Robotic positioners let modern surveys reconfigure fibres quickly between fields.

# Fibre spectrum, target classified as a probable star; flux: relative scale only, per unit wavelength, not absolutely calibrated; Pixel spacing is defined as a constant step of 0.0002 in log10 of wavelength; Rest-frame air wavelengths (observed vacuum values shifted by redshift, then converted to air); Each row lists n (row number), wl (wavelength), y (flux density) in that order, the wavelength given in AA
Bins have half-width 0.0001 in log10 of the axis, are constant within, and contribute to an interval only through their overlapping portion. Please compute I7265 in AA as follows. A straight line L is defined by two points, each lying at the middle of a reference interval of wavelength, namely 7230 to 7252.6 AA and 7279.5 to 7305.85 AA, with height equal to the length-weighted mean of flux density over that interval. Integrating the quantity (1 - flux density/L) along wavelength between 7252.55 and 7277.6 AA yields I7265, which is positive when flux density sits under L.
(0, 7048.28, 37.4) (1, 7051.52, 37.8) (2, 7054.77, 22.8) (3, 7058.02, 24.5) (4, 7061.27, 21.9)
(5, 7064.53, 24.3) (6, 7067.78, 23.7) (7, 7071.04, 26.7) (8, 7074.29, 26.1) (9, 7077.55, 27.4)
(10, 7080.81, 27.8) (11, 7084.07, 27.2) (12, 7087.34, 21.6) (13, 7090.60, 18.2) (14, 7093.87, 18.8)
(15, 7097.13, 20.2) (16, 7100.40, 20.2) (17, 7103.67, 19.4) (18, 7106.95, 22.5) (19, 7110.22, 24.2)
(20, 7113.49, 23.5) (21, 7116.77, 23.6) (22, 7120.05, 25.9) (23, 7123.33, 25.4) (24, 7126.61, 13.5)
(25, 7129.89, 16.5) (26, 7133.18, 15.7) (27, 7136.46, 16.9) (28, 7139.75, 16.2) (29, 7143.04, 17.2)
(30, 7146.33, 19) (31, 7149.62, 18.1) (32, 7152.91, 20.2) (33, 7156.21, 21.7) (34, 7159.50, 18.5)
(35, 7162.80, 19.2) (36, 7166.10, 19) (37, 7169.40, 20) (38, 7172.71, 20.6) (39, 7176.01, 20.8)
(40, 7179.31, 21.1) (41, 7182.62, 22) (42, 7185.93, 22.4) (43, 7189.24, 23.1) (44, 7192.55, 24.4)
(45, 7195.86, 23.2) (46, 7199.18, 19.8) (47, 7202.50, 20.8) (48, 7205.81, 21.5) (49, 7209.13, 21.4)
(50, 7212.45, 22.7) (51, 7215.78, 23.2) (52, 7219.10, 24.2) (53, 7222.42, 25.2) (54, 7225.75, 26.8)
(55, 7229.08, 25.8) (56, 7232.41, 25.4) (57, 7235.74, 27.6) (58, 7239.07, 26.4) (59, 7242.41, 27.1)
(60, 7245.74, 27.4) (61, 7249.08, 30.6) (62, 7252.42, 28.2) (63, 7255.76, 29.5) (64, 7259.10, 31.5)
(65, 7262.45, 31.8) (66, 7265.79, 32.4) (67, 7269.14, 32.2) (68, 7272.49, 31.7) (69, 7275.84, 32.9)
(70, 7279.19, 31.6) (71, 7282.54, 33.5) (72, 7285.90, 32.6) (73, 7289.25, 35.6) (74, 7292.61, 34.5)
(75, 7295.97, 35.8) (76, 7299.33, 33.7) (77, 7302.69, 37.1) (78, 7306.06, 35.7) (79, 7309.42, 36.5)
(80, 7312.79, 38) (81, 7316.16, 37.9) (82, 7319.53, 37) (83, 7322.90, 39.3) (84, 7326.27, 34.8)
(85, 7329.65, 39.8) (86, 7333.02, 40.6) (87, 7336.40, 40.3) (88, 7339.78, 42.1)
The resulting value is -0.6 AA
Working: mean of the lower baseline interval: 27.4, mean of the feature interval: 31.5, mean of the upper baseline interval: 34.6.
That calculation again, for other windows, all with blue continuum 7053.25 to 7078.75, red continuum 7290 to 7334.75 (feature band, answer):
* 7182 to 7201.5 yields 5.3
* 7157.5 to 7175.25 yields 6.0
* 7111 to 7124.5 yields 1.3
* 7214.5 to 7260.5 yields 8.5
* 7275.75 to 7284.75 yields 0.7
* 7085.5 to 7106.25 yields 4.9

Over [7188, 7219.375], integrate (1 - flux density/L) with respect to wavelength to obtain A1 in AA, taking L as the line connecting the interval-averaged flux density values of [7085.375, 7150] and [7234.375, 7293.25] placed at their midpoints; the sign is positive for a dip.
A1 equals 4.8 AA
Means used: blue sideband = 19.9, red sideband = 30.9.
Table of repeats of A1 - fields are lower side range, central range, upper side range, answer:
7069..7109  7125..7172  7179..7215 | 9.3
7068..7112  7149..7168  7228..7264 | 4.4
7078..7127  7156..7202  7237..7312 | 9.8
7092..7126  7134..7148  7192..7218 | 3.1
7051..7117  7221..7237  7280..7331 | 2.8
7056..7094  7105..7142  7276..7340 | 8.8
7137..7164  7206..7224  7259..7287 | 1.9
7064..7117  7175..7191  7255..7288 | 3.4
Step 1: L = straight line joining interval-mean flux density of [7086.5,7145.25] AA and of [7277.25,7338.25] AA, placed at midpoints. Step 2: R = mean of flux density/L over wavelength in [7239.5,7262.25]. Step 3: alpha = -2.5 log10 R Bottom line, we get 0.09 mag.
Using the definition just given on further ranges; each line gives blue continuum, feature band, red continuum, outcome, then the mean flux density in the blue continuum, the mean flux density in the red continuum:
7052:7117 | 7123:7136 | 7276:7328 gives 0.46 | 23.5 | 35.5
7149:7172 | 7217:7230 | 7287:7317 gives 0.06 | 19.6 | 36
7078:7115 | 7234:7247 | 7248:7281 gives 0.11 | 22.3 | 31.3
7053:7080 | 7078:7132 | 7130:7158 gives -0.02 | 24.8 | 18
